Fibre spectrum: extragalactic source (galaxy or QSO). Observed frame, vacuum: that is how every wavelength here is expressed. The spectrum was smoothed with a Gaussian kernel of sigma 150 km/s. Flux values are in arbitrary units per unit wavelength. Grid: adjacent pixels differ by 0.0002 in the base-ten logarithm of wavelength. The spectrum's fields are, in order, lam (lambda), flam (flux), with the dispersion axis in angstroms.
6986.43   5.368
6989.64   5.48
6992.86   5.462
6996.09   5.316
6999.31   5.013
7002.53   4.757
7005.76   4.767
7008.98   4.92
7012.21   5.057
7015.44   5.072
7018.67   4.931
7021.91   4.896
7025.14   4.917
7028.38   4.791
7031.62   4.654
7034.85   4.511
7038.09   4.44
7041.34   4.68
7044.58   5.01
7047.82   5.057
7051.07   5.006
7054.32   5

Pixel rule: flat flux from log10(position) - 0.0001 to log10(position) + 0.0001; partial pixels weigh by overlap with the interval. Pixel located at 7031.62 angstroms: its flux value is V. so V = 4.654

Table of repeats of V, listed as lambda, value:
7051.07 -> 5.006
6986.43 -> 5.368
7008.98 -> 4.92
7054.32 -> 5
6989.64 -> 5.48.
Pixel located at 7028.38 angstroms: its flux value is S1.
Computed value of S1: 4.791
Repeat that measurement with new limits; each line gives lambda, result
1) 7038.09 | 4.44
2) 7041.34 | 4.68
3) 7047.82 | 5.057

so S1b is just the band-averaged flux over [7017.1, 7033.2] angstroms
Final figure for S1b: 4.84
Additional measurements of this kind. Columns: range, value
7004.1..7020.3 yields 4.95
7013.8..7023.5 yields 4.96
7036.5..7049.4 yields 4.8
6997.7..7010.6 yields 4.87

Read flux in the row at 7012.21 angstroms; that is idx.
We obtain 5.057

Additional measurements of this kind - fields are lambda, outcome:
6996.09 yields 5.316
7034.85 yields 4.511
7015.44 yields 5.072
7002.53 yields 4.757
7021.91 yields 4.896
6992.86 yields 5.462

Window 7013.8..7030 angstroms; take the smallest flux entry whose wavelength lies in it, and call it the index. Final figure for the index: 4.791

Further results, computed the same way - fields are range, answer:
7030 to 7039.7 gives 4.44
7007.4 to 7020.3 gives 4.92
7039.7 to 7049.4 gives 4.68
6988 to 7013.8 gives 4.757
